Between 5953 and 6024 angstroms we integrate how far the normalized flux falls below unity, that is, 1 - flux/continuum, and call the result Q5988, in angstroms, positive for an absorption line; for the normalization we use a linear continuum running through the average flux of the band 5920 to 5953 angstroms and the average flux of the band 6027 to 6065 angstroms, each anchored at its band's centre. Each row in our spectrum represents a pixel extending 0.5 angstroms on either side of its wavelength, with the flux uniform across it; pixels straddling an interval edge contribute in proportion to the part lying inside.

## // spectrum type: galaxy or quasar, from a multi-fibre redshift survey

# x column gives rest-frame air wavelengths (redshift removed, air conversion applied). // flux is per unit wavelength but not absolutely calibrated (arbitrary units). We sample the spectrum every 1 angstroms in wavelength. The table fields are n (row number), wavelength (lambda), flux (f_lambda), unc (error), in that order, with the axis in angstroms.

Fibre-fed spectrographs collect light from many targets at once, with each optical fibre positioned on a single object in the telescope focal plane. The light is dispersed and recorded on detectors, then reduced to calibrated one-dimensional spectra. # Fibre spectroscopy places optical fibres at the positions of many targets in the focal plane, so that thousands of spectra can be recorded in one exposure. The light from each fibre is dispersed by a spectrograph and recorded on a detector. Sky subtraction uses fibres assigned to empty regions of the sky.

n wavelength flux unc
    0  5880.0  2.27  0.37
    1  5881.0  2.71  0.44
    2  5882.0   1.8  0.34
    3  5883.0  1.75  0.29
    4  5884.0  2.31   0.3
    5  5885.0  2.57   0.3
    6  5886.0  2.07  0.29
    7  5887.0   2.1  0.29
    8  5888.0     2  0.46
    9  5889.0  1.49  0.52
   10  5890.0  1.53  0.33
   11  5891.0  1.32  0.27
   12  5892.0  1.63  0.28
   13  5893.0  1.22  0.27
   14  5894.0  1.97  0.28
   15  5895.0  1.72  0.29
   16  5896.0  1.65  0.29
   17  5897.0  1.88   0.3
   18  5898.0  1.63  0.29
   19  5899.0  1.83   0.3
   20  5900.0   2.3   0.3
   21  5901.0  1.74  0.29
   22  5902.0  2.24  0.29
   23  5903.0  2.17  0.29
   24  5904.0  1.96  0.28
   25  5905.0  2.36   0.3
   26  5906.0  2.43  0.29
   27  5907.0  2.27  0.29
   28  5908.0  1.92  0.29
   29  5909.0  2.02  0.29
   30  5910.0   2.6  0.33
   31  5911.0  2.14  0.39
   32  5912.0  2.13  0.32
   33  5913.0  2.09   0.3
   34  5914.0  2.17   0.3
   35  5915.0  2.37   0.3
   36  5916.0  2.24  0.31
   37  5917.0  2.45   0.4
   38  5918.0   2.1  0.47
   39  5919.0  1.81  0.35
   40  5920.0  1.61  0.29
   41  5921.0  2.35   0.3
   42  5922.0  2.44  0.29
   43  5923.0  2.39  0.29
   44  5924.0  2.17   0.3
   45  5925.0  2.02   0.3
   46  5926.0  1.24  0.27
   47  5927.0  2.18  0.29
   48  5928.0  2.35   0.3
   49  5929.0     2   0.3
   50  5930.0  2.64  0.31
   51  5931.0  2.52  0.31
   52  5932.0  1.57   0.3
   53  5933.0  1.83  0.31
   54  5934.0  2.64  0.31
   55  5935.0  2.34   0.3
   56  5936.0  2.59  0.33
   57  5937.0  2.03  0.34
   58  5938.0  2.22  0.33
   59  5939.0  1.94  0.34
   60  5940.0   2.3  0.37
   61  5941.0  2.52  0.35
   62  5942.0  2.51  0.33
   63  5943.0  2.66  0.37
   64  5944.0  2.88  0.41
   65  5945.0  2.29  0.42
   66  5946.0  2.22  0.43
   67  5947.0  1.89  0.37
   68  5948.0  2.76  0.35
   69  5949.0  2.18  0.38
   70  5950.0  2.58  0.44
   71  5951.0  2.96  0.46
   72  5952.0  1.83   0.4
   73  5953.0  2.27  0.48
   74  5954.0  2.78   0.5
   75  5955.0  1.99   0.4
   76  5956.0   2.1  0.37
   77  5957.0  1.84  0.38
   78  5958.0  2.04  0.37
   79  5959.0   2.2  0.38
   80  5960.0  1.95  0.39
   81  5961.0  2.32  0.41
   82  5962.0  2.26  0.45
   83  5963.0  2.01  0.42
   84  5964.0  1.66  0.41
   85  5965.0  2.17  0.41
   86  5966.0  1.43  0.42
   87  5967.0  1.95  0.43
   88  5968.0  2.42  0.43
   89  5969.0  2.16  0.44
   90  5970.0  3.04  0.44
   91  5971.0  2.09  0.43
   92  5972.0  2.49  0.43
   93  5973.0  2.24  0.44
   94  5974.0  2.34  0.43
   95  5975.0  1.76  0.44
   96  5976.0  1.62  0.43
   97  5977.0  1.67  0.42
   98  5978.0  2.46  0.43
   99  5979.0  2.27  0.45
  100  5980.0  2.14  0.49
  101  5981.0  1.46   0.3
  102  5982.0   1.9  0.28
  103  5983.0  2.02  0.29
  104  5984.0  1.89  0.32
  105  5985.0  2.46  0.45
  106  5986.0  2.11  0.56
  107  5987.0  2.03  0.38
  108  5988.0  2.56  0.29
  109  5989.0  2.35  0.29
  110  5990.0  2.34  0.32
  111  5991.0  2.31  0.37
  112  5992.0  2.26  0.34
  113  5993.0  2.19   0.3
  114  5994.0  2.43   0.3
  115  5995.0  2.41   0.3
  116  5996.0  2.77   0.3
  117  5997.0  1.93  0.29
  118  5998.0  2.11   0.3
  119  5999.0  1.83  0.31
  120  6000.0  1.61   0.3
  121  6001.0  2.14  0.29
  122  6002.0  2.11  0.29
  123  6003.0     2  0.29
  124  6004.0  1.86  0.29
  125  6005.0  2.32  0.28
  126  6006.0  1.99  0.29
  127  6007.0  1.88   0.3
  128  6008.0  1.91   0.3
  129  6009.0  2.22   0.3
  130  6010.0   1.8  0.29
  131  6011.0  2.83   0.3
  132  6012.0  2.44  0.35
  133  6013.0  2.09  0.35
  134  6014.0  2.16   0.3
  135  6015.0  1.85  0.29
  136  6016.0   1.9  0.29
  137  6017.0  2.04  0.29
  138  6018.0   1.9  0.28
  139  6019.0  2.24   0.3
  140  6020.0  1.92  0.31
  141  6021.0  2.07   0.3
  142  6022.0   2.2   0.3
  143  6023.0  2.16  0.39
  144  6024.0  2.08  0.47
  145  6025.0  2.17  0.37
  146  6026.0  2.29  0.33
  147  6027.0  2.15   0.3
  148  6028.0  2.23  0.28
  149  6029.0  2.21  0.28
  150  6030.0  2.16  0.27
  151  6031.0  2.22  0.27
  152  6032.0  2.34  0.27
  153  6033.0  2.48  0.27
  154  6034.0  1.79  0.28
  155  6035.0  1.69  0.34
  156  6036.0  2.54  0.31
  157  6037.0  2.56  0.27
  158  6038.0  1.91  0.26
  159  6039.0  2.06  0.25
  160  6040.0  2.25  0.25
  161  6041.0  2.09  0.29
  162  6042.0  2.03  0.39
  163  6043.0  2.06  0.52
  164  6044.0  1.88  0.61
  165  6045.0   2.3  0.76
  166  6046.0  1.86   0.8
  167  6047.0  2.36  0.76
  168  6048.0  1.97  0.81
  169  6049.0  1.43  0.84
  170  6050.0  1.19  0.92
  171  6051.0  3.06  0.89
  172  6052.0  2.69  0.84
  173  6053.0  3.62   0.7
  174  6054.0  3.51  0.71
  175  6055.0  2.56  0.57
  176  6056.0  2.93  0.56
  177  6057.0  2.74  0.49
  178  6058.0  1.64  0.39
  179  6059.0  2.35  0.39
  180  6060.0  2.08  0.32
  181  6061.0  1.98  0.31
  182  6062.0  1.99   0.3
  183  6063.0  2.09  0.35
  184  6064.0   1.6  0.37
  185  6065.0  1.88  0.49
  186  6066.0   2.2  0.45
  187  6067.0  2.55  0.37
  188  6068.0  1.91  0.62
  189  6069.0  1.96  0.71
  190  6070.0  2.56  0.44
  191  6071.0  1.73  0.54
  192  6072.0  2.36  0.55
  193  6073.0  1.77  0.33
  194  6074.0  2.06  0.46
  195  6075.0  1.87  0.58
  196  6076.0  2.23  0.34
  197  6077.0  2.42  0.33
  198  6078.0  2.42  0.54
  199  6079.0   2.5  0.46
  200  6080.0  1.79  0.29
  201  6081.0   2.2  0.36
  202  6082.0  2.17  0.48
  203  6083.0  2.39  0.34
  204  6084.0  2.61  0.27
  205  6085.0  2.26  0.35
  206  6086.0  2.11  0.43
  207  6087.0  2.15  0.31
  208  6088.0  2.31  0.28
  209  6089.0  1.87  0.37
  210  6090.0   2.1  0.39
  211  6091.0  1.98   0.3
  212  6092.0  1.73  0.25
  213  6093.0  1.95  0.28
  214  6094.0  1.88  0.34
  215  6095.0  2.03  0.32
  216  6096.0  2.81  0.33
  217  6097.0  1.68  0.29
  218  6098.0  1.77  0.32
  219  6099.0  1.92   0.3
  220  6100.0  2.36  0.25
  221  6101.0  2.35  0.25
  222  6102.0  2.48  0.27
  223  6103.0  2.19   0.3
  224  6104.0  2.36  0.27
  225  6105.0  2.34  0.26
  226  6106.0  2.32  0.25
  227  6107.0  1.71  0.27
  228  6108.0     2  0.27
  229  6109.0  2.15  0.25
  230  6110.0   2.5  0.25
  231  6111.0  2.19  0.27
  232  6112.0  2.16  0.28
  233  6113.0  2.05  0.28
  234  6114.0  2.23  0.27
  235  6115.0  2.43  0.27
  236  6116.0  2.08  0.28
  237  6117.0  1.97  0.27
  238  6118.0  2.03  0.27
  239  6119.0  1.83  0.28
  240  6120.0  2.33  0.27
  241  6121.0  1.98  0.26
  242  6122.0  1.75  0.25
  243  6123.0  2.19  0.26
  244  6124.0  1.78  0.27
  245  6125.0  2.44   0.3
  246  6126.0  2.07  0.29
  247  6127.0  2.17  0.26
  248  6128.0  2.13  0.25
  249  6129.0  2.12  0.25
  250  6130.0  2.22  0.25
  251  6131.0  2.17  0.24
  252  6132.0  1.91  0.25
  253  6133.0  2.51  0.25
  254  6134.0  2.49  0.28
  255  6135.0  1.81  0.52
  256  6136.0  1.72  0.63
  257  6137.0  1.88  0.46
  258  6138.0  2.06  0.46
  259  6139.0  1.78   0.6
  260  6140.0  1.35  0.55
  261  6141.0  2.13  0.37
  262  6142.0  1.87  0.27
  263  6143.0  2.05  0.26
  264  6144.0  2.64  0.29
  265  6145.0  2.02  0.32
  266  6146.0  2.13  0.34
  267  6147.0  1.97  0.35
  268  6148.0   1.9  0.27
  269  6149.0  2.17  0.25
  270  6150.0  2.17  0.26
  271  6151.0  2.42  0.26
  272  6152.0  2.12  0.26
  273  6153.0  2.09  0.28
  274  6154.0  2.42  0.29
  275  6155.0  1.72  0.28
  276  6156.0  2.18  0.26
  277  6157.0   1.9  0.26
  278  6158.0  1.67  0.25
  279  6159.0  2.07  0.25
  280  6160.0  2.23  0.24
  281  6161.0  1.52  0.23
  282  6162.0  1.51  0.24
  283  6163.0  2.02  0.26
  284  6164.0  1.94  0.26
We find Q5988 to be 4.0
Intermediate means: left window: 2.27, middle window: 2.12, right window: 2.22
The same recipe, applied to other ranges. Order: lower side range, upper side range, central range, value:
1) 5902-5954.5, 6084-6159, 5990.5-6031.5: 1.0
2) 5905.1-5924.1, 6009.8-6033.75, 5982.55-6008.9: 0.3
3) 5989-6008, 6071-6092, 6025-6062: -1.8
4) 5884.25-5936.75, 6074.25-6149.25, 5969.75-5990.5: -0.7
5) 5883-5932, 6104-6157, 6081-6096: -0.4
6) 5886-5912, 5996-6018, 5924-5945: -2.9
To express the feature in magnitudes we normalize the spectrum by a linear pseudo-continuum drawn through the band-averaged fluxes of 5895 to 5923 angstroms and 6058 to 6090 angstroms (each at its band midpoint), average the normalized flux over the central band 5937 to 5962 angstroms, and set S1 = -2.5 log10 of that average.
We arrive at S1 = -0.09 mag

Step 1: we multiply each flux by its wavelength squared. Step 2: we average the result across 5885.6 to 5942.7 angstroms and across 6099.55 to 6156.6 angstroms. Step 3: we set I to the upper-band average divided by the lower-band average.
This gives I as 1.10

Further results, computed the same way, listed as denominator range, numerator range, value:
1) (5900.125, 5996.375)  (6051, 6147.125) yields 1.04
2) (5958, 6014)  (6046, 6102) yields 1.06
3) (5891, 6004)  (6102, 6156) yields 1.04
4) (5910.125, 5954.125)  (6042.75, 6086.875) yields 1.03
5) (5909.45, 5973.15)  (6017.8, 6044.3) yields 0.99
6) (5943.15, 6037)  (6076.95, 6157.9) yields 1.02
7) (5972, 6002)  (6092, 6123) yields 1.04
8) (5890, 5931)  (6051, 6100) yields 1.15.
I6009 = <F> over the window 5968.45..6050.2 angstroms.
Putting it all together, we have 2.12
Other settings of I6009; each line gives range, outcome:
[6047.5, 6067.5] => 2.3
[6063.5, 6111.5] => 2.14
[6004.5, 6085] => 2.18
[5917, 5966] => 2.21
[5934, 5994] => 2.21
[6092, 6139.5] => 2.11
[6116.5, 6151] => 2.06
